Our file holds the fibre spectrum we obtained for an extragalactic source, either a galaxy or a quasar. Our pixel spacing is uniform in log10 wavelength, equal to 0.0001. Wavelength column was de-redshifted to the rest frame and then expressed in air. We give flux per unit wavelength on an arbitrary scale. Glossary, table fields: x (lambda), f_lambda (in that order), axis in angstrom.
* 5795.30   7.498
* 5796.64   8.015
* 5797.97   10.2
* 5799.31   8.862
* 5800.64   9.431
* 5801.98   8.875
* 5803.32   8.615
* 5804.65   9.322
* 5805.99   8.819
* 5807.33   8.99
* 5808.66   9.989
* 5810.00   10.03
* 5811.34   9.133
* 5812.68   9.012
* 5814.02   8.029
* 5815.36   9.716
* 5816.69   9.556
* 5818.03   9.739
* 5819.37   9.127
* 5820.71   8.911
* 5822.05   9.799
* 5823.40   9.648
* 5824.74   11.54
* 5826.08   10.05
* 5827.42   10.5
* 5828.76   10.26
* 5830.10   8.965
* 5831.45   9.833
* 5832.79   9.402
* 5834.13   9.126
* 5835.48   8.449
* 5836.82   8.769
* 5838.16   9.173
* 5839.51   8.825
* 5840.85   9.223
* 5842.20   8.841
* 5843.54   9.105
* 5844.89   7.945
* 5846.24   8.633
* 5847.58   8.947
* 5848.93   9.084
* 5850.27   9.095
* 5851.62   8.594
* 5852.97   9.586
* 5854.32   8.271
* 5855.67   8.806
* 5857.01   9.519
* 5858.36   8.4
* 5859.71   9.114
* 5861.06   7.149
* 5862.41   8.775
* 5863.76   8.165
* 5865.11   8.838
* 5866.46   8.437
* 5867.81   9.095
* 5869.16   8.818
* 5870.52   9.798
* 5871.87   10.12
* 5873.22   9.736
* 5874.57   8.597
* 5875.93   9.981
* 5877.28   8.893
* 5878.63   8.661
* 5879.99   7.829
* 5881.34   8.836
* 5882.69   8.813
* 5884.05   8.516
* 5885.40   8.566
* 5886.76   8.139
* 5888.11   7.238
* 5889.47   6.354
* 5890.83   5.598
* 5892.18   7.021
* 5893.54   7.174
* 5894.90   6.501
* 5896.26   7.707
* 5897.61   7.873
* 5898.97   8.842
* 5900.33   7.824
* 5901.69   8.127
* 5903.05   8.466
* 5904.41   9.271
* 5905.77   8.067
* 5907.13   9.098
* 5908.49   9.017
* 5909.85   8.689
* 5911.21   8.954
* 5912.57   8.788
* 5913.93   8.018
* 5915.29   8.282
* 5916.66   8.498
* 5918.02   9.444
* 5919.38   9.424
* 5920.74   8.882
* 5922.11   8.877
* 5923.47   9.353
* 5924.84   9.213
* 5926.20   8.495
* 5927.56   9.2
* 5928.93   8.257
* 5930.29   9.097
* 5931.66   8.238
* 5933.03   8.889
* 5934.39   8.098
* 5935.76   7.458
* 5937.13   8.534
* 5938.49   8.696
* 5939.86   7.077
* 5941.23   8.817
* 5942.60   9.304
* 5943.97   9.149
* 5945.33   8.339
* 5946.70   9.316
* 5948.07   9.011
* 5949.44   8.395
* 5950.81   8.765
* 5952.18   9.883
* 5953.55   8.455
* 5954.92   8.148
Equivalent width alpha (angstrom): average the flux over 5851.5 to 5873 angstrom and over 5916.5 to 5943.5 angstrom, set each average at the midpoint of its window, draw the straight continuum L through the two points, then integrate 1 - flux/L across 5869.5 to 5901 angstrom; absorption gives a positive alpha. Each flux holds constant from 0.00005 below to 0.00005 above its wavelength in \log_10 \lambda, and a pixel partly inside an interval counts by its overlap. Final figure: 2.2 angstrom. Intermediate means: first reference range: 8.87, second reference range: 8.7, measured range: 8.2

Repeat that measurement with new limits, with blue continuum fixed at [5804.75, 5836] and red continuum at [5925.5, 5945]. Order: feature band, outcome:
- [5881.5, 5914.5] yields 3.0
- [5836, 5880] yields 1.4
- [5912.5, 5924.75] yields -0.3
